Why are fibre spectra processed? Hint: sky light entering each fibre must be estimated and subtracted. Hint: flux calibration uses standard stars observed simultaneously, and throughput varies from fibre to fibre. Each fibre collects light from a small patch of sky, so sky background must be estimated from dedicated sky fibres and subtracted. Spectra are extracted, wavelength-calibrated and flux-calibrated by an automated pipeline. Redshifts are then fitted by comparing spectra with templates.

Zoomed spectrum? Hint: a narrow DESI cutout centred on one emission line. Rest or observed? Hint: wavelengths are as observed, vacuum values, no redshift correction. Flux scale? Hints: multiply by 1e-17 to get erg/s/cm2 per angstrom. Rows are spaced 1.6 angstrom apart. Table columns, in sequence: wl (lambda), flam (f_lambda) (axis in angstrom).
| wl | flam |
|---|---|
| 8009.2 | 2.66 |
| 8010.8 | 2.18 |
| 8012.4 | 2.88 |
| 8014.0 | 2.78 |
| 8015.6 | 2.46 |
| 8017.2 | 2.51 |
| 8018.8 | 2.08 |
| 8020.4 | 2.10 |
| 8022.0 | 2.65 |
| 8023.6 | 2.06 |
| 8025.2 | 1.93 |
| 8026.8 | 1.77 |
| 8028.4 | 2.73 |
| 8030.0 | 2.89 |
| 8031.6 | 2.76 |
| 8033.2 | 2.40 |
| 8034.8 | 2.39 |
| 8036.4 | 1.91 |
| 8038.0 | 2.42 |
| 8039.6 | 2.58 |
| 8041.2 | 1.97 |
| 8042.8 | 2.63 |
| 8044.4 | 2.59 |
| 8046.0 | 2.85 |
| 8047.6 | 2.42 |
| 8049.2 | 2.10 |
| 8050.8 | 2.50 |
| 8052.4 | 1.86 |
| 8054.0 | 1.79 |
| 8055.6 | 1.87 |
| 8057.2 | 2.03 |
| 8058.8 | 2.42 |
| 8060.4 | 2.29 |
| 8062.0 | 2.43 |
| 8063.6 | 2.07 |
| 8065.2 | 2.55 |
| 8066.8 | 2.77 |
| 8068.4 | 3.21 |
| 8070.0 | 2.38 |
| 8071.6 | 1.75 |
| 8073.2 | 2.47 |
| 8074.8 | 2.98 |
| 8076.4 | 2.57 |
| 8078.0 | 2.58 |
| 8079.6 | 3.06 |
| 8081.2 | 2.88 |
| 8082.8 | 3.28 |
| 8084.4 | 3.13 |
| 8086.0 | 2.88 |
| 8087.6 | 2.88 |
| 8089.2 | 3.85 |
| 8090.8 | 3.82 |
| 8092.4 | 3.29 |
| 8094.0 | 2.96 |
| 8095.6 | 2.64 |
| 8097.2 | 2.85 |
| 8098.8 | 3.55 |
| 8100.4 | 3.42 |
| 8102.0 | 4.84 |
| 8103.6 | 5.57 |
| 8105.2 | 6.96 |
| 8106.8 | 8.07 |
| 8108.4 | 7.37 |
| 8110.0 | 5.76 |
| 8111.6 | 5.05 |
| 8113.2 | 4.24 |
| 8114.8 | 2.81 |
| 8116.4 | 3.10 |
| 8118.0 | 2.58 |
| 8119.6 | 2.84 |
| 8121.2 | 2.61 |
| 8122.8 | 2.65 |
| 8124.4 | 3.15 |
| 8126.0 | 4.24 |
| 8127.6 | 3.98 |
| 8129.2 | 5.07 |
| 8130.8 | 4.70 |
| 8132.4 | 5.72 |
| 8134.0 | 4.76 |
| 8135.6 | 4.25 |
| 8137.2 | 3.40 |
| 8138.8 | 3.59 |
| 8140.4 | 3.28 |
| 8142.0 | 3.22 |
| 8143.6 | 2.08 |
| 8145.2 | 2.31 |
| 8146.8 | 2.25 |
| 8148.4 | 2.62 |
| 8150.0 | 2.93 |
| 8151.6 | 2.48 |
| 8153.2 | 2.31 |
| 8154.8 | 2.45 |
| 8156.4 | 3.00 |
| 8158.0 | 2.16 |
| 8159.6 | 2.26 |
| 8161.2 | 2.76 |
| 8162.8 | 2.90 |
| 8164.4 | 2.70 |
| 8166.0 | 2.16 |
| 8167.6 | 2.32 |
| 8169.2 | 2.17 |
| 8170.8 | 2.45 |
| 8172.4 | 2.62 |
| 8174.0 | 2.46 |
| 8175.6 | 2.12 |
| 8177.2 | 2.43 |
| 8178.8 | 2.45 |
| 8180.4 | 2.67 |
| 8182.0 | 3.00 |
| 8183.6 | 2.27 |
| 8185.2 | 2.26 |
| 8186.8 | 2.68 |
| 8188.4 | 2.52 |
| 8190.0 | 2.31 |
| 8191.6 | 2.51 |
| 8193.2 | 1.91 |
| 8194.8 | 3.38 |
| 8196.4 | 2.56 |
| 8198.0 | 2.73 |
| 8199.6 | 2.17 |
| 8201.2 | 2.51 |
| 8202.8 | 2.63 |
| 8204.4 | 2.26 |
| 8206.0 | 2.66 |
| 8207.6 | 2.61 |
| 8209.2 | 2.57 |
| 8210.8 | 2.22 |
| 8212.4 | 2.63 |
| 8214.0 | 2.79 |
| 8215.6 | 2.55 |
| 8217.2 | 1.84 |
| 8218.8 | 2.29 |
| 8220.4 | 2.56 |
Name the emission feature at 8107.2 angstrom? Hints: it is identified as H-alpha 6563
